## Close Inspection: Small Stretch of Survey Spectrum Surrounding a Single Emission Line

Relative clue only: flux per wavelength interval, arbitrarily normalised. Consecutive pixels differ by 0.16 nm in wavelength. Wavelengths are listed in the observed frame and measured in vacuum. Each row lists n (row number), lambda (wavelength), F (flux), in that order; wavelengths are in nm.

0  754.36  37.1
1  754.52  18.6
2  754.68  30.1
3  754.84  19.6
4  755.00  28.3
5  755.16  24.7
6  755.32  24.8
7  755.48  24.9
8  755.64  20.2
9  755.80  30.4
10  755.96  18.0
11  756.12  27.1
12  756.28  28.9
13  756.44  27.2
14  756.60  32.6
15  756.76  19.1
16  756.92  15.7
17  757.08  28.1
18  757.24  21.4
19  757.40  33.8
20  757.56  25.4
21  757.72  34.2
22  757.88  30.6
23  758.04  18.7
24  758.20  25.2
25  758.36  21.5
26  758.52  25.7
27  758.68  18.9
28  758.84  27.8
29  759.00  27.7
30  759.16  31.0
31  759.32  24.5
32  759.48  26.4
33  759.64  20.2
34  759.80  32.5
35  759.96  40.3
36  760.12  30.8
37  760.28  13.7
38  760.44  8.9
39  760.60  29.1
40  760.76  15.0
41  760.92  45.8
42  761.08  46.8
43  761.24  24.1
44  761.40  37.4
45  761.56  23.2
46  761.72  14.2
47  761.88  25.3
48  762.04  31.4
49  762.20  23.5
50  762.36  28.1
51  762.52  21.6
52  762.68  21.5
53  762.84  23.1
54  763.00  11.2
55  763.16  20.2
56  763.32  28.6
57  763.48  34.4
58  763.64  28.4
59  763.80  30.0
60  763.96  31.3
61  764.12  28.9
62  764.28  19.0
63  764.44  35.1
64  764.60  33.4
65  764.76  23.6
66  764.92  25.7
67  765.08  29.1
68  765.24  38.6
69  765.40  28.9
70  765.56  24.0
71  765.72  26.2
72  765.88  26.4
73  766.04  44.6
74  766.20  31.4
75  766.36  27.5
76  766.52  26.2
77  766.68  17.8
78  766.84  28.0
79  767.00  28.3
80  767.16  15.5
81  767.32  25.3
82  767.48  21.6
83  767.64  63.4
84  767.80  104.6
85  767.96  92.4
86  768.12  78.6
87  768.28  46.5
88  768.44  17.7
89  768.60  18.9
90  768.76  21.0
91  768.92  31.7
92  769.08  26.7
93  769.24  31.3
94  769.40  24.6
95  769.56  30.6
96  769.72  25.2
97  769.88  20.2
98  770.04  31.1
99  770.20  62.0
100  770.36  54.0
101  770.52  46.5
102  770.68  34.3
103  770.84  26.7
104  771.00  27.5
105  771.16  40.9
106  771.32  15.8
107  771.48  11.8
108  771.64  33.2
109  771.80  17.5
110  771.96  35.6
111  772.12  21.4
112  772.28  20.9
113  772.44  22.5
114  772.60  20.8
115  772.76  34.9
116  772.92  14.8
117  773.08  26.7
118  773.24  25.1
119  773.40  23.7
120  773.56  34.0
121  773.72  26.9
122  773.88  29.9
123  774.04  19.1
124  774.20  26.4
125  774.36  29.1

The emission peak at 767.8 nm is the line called H-alpha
